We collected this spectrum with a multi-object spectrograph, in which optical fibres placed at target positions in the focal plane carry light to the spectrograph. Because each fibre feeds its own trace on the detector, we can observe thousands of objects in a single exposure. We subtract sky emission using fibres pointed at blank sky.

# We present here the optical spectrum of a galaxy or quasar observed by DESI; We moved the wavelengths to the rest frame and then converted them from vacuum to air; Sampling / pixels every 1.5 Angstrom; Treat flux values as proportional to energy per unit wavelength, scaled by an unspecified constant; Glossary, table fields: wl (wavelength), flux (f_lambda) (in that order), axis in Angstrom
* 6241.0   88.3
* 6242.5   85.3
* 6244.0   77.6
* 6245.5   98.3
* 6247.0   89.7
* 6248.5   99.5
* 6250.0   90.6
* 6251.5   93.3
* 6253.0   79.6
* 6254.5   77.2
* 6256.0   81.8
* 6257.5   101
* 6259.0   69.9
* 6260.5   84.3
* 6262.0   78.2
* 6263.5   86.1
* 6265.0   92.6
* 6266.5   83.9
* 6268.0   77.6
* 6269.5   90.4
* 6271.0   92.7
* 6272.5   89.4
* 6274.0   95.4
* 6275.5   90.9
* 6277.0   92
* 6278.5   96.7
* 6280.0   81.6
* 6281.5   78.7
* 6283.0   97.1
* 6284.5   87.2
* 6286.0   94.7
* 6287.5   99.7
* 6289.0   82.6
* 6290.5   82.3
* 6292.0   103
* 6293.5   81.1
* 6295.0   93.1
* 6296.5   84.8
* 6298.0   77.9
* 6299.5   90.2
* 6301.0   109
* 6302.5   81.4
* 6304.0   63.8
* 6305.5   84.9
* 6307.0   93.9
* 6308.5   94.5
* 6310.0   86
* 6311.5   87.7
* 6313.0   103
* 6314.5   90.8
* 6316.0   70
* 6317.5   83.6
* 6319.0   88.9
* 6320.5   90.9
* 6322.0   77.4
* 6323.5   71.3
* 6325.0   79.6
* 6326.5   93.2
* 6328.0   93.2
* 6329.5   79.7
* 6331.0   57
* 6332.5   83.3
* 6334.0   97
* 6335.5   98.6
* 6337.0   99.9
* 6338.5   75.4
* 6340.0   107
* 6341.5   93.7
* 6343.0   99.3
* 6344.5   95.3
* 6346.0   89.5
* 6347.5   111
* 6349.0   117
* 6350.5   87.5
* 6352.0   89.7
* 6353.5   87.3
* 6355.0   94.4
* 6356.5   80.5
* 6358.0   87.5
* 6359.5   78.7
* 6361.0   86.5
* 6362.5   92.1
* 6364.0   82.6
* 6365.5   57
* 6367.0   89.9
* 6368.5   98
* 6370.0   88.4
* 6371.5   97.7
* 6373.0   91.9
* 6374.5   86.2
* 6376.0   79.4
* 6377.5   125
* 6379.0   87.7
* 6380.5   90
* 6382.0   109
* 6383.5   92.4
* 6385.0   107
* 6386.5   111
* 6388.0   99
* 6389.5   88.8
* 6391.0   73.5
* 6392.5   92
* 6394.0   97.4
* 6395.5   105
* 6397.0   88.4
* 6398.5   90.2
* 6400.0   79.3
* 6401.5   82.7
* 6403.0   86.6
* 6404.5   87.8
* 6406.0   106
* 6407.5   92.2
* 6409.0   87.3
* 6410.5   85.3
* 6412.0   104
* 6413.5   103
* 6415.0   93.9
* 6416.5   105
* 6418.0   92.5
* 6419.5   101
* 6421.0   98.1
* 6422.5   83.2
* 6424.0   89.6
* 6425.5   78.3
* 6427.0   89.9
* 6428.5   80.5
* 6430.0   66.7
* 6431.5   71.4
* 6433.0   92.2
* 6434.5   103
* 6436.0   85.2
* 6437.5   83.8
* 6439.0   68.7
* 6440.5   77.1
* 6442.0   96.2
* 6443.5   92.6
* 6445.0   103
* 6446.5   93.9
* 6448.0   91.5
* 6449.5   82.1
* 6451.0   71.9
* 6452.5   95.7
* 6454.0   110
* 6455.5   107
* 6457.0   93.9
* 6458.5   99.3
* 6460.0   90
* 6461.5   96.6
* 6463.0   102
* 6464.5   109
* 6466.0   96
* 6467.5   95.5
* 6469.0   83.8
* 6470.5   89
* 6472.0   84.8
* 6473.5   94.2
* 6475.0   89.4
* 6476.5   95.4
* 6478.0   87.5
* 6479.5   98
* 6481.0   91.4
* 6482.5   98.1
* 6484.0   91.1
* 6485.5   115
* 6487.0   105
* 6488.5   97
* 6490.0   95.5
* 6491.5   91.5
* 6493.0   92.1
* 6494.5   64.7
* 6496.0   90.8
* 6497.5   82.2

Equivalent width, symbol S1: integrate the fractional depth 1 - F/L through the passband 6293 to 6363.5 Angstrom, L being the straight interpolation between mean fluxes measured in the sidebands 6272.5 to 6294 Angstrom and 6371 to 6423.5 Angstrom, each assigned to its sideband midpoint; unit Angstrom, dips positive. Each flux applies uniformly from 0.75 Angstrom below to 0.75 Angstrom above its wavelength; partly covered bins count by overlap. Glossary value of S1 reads 2.6 Angstrom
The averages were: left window 90.3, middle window 88.5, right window 94.2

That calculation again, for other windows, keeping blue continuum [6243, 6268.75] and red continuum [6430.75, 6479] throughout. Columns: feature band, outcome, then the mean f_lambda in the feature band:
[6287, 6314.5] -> -0.5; 88.8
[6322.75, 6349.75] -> -0.9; 91.2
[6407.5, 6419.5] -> -0.7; 96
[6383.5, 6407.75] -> -0.8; 92.9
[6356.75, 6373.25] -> 0.6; 86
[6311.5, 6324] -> 0.4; 84.9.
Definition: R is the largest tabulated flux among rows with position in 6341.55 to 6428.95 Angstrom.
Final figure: 125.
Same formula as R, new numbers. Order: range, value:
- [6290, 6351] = 117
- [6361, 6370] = 98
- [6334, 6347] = 107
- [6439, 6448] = 103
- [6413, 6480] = 110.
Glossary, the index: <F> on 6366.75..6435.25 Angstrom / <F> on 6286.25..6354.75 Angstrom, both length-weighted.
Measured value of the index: 1.04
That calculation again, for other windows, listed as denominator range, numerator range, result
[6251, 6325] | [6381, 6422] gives 1.09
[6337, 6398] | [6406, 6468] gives 0.99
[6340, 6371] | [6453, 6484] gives 1.05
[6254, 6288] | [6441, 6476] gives 1.07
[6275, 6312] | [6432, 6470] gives 1.05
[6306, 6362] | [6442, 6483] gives 1.06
